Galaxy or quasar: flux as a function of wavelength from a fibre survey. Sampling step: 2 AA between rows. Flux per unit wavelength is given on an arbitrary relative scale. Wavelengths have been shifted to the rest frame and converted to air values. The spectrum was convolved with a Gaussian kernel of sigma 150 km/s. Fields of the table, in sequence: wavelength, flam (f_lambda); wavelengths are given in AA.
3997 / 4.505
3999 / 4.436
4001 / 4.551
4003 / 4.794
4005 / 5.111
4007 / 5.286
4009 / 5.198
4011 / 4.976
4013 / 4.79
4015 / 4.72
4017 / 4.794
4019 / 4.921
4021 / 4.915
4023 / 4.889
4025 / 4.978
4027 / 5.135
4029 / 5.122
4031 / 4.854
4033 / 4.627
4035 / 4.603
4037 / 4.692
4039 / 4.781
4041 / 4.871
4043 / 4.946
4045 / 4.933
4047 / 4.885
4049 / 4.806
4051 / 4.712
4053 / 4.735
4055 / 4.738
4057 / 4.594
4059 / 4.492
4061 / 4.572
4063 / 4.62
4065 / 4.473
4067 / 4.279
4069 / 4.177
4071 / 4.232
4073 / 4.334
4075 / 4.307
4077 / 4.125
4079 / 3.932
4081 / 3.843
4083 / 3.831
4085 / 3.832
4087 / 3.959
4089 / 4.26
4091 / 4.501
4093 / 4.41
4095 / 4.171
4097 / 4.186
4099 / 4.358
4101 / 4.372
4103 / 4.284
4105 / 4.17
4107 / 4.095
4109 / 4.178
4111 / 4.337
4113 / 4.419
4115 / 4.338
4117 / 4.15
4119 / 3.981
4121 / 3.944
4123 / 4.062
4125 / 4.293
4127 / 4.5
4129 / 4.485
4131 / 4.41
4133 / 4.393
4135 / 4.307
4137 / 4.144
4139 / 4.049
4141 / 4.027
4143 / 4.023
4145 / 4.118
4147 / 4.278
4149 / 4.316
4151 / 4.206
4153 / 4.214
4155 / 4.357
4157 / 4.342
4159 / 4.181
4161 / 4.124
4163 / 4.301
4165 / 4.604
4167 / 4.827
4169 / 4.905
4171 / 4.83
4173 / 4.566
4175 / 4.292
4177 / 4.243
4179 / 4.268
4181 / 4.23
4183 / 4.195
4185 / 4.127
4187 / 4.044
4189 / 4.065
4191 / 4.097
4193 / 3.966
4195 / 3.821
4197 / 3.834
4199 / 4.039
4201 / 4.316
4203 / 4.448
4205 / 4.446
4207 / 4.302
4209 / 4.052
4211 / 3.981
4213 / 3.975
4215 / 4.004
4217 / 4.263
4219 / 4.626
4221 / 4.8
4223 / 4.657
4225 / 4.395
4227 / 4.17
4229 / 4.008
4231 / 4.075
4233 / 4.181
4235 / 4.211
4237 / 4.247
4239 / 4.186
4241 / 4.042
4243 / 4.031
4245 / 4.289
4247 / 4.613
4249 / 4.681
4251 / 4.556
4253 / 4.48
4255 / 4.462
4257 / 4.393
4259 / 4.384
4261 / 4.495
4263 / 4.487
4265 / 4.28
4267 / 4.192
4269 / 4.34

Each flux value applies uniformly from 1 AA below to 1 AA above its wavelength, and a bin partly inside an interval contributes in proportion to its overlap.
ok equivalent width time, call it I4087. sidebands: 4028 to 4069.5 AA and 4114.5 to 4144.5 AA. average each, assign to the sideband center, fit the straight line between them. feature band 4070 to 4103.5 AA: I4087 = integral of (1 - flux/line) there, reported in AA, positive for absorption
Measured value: 2.2 AA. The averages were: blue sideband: 4.7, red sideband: 4.2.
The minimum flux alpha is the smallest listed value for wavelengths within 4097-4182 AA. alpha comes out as 3.944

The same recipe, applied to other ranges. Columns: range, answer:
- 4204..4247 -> 3.975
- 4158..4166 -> 4.124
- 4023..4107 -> 3.831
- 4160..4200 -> 3.821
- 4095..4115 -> 4.095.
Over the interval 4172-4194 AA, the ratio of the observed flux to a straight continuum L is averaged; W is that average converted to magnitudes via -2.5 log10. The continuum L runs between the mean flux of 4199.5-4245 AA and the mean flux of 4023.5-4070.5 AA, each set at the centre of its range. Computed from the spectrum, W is 0.04 mag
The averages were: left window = 4.72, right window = 4.24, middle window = 4.19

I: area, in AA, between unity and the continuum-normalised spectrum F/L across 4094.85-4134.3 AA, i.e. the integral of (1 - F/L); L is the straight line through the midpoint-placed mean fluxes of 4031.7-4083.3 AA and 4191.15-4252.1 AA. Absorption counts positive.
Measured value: 1.4 AA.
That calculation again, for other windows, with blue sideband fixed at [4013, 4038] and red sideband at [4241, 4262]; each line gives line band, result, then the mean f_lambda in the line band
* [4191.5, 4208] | 1.4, 4.14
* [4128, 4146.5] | 1.7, 4.22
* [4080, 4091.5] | 1.7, 4.02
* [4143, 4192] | 2.8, 4.32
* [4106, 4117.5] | 1.1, 4.26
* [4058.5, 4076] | 1.4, 4.38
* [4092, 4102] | 0.9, 4.3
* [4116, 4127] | 1.3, 4.12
